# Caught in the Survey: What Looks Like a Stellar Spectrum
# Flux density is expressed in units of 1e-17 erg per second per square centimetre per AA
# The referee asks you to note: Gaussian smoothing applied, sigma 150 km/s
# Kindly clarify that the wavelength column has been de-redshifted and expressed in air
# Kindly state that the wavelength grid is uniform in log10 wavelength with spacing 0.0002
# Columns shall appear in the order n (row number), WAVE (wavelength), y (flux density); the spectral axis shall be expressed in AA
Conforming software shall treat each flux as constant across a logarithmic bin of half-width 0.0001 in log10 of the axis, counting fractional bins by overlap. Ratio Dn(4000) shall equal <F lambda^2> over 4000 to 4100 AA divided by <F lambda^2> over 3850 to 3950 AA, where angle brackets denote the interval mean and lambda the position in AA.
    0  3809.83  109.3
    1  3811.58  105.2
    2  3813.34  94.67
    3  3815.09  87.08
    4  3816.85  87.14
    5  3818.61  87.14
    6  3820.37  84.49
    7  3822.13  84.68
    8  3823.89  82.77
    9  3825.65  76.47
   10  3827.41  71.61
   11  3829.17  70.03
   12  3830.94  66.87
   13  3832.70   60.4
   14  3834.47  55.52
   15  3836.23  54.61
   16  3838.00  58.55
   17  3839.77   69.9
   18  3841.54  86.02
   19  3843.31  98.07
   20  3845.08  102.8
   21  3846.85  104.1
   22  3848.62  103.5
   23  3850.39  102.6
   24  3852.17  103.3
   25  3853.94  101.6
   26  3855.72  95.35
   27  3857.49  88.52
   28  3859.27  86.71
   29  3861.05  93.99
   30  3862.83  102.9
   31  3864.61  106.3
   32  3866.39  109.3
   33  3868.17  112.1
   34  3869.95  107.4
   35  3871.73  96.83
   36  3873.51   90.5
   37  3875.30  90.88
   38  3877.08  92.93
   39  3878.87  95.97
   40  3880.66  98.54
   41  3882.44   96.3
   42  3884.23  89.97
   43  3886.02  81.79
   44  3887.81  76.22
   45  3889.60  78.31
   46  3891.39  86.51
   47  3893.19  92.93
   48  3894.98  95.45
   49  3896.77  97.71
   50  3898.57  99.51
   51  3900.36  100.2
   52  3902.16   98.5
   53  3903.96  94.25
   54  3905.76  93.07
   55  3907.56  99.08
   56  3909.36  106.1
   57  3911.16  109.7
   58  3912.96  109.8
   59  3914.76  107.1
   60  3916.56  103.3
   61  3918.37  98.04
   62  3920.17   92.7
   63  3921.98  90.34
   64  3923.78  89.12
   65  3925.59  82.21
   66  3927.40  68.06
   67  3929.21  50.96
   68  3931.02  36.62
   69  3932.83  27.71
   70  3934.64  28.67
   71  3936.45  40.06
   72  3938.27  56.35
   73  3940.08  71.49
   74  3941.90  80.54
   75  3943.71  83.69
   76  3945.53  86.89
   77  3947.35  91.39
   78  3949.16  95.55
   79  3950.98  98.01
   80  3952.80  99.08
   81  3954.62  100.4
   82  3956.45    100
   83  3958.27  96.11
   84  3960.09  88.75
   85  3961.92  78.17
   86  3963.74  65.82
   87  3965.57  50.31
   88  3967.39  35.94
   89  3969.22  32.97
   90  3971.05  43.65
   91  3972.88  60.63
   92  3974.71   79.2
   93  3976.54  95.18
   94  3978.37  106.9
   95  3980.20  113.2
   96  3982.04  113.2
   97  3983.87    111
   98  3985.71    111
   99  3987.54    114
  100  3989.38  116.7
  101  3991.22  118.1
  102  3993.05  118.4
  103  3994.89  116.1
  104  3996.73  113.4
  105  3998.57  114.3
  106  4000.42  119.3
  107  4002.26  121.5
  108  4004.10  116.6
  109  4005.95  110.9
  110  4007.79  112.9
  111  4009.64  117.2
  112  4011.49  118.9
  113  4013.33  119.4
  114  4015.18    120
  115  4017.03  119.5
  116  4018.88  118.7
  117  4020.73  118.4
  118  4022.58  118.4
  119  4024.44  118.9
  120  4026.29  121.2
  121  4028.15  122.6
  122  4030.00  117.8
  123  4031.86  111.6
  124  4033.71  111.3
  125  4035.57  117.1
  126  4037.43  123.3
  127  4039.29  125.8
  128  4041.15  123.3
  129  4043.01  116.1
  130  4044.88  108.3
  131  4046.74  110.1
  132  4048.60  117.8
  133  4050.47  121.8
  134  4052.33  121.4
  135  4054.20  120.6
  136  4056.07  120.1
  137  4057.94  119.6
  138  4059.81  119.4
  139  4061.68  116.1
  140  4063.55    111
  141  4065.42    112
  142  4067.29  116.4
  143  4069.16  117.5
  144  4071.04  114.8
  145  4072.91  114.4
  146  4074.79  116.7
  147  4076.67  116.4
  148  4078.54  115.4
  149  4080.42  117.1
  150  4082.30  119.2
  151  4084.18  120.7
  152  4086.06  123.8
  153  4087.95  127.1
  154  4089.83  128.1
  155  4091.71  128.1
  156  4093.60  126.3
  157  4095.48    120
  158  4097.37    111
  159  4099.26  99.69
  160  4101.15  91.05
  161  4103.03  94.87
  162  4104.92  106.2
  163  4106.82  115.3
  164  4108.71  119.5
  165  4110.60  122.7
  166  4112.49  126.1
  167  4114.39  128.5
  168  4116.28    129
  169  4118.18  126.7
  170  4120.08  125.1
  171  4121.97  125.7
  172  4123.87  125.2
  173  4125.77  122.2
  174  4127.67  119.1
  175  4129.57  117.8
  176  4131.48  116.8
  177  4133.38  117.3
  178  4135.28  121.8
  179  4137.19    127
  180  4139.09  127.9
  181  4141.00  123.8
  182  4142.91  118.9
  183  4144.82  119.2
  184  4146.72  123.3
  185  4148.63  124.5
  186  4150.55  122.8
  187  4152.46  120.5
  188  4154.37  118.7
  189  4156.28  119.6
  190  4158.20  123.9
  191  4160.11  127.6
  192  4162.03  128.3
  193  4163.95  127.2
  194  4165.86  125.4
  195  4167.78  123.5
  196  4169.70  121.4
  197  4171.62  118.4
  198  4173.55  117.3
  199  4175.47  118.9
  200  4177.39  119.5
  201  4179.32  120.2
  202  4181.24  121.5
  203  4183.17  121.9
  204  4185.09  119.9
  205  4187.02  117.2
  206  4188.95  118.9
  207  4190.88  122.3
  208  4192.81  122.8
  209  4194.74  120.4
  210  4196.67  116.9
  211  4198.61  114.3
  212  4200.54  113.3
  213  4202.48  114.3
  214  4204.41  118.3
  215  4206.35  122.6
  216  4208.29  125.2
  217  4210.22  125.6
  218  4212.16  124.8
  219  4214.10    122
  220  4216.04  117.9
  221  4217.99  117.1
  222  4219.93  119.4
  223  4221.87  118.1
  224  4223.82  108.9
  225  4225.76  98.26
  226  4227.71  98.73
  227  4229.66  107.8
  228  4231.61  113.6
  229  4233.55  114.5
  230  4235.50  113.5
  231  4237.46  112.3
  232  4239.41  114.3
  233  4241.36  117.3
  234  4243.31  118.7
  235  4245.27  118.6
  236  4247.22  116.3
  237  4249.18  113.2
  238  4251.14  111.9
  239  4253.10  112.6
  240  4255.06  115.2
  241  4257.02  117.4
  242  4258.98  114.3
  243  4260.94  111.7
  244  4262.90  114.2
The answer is 1.4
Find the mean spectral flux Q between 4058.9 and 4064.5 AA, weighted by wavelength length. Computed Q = 116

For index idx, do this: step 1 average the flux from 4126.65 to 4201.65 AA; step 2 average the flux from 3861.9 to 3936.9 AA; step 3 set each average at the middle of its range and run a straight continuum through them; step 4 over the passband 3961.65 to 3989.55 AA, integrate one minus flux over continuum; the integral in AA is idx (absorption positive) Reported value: 4.59 AA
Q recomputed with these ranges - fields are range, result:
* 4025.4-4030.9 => 121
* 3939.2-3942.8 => 75.9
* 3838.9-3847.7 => 92.2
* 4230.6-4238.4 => 113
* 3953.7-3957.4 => 100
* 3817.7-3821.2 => 85.8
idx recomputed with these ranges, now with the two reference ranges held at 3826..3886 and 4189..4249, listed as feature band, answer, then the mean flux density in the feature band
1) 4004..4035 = -4.79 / 117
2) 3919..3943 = 8.03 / 63.2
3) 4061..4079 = -1.66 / 115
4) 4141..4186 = -3.90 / 122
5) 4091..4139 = -4.42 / 119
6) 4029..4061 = -4.47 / 118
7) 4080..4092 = -1.91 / 123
